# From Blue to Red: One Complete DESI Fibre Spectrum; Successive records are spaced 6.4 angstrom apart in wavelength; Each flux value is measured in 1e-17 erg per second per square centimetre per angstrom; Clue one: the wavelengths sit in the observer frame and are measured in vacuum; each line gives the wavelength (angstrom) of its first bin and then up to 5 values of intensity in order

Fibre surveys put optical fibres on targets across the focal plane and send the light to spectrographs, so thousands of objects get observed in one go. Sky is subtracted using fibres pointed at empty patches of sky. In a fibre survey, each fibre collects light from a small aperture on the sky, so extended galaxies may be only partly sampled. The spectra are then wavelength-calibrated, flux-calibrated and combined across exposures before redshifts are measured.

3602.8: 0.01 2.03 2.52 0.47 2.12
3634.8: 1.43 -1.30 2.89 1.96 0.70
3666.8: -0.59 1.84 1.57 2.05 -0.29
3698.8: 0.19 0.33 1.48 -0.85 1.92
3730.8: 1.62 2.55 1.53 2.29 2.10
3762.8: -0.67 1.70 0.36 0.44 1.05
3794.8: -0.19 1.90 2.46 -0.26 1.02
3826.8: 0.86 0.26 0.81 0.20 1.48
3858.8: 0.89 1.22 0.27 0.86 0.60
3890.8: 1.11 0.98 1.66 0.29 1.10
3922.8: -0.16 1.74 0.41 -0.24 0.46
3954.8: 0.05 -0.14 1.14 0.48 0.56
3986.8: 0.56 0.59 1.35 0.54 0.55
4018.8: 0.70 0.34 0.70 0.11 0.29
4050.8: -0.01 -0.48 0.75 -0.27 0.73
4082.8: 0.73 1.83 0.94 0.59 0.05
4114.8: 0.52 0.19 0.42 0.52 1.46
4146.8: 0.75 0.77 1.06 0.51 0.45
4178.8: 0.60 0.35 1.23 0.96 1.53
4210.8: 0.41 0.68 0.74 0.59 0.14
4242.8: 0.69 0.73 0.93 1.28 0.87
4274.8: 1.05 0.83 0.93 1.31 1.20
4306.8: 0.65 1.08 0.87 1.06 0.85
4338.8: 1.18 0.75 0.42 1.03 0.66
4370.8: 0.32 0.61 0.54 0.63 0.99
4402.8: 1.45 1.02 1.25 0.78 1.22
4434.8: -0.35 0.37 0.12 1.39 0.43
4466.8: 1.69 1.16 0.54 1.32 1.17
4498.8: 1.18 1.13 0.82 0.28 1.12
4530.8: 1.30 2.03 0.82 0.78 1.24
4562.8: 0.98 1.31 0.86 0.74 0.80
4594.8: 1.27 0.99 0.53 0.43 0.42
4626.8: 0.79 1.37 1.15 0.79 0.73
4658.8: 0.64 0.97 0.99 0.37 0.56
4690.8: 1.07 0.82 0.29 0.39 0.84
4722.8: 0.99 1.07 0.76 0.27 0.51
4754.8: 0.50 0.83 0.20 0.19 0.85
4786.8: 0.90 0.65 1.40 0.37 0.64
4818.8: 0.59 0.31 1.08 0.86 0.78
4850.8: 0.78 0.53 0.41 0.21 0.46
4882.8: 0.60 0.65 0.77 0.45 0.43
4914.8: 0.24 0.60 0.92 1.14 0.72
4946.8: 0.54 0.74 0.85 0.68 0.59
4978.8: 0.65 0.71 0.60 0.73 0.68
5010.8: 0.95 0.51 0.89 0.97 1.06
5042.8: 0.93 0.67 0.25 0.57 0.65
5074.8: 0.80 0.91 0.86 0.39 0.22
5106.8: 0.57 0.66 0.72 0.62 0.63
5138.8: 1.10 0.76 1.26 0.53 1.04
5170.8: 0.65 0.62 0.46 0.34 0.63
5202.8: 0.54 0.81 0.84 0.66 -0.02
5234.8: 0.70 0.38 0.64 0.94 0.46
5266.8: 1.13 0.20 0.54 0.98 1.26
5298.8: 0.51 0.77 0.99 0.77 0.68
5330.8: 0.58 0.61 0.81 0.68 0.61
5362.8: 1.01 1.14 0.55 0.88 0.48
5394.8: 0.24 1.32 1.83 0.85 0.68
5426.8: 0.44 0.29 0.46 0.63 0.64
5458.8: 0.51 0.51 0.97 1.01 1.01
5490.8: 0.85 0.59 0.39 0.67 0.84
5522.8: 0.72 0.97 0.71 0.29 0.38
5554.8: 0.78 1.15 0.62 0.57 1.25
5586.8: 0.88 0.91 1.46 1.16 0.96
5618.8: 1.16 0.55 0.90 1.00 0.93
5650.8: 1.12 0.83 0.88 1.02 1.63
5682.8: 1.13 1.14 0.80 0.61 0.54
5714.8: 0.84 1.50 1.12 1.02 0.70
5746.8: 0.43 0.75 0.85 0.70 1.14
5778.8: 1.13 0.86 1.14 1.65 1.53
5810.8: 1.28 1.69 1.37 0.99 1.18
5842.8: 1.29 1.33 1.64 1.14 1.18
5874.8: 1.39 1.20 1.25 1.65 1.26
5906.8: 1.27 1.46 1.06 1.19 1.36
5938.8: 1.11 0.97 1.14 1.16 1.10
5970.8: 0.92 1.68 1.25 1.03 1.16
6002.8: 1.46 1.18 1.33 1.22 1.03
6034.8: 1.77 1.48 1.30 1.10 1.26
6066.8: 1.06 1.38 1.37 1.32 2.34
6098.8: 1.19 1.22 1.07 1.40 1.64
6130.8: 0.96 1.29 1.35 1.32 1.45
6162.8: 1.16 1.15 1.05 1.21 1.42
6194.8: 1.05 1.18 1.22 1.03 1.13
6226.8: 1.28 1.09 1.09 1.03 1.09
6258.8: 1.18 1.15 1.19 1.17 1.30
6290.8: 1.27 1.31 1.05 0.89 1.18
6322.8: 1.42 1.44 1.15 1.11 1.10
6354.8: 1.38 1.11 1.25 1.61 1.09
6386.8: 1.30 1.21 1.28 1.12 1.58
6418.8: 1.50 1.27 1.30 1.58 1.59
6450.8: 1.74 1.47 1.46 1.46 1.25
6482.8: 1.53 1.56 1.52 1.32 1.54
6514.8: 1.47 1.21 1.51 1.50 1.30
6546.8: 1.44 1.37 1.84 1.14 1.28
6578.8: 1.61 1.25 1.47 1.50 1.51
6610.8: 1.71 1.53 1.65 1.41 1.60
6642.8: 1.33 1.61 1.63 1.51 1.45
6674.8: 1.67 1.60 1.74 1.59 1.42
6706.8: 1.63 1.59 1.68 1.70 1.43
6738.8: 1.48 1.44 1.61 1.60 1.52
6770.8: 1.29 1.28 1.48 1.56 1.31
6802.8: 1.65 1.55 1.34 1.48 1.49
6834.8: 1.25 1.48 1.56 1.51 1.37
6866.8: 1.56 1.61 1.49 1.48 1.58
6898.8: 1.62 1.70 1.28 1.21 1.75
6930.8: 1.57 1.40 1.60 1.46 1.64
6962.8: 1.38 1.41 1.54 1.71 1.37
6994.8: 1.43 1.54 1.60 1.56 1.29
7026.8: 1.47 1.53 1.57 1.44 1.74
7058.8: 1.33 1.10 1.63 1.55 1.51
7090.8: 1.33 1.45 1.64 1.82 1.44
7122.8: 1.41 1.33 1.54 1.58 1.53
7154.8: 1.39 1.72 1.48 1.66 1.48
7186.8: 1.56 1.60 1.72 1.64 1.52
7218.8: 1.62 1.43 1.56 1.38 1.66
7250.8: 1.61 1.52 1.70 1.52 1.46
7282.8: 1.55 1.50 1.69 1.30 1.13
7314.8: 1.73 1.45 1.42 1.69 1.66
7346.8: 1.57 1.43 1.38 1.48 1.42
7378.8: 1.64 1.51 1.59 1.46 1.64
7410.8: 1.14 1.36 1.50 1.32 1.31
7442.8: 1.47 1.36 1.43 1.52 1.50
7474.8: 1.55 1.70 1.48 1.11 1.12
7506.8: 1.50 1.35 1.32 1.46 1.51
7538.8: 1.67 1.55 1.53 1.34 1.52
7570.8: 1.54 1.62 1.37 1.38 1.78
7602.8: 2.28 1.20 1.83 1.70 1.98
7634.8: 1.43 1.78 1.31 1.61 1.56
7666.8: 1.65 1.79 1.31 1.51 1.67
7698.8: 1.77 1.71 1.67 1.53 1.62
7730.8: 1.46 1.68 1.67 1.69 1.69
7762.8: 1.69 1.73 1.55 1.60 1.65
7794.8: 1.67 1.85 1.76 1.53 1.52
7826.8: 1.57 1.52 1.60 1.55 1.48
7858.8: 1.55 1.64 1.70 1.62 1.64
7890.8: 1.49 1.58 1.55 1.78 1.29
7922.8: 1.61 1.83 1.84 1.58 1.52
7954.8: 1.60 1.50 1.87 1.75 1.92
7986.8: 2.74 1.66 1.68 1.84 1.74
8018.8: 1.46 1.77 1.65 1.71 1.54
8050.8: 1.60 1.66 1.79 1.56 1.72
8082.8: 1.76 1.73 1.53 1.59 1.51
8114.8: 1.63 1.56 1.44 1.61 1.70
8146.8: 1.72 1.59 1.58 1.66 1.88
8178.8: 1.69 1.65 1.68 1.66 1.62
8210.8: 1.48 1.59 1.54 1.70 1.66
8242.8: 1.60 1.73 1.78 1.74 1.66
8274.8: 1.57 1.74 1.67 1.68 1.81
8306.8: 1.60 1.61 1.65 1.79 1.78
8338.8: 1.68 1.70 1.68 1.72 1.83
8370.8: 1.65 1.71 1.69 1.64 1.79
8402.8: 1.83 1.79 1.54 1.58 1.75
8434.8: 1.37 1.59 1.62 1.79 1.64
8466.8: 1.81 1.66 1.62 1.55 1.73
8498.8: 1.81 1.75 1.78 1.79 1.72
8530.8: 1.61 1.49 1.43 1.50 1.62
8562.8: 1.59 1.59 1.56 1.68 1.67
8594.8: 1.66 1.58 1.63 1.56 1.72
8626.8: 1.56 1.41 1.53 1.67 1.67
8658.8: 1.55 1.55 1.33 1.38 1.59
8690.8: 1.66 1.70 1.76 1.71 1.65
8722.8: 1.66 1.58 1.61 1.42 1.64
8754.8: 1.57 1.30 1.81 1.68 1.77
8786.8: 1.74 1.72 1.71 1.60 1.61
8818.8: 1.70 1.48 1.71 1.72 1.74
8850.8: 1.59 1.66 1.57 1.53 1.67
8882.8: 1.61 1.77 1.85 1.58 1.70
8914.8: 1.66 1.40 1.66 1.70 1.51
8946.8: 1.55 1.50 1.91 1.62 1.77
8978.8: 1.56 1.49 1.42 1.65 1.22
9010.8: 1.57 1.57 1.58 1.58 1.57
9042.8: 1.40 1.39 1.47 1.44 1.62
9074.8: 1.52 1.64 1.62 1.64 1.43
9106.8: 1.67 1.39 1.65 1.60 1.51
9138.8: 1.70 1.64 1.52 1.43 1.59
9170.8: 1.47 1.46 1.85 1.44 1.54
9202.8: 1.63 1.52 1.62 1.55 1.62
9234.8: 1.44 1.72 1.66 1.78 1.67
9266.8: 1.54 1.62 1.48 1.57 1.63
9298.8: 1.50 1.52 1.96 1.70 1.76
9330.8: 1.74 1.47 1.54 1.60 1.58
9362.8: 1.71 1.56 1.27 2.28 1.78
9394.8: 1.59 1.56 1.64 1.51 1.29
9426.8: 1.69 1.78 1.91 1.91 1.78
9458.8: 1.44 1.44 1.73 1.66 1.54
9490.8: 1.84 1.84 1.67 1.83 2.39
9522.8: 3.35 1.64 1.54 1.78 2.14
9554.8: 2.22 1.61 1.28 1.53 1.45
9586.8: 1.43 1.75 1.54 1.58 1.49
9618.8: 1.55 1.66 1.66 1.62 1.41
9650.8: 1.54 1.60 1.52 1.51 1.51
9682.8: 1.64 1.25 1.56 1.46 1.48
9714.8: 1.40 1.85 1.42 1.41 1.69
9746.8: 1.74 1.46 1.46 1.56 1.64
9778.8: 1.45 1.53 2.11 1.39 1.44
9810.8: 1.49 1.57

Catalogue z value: 0.450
